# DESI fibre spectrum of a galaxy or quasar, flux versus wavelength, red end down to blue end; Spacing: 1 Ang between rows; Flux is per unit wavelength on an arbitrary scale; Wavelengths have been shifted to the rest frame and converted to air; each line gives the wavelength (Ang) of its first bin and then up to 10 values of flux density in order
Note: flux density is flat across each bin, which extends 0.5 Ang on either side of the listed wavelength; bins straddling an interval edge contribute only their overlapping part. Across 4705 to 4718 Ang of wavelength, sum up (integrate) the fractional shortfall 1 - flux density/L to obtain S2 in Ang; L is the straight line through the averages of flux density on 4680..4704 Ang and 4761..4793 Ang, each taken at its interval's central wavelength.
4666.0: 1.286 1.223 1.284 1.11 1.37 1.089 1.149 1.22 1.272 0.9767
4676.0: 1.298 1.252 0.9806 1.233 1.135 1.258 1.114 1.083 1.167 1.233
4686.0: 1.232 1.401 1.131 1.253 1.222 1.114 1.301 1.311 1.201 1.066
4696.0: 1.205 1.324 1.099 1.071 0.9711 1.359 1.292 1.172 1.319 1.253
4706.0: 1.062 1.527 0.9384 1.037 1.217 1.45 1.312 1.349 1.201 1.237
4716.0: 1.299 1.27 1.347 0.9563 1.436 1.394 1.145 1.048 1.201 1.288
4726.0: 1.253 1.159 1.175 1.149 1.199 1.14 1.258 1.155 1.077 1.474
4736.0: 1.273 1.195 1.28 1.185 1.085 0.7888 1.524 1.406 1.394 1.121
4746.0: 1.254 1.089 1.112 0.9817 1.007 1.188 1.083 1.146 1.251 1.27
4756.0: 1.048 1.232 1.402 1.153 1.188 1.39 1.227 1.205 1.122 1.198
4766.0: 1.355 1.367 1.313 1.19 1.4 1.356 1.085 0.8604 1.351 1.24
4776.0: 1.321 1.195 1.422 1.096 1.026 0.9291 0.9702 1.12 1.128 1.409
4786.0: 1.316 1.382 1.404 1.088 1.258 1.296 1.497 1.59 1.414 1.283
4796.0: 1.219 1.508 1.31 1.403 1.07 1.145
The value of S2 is -0.40 Ang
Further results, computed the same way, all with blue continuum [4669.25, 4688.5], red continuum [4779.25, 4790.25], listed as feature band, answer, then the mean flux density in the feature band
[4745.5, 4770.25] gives -0.46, 1.2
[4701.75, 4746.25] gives -1.62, 1.23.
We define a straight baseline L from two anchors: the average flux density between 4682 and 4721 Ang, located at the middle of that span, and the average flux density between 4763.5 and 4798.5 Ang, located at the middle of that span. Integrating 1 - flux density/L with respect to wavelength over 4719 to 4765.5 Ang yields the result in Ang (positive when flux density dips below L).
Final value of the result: 1.5 Ang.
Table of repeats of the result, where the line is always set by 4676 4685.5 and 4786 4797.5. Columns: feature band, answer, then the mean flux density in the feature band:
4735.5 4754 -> 1.5 Ang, 1.18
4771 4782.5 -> 1.6 Ang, 1.15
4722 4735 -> 0.7 Ang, 1.19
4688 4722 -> -0.5 Ang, 1.23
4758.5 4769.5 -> 0.5 Ang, 1.25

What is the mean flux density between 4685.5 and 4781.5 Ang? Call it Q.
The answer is 1.21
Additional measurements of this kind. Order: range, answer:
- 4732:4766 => 1.2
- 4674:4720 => 1.21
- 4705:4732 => 1.22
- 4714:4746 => 1.22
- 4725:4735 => 1.19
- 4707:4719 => 1.24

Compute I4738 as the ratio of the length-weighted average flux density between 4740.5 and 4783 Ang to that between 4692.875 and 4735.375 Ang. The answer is 0.98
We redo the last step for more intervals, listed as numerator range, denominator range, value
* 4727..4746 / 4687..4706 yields 1.01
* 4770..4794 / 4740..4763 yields 1.04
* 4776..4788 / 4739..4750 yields 1.02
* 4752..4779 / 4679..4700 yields 1.04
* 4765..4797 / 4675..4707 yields 1.05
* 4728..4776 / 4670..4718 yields 1.00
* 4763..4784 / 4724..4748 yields 0.99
